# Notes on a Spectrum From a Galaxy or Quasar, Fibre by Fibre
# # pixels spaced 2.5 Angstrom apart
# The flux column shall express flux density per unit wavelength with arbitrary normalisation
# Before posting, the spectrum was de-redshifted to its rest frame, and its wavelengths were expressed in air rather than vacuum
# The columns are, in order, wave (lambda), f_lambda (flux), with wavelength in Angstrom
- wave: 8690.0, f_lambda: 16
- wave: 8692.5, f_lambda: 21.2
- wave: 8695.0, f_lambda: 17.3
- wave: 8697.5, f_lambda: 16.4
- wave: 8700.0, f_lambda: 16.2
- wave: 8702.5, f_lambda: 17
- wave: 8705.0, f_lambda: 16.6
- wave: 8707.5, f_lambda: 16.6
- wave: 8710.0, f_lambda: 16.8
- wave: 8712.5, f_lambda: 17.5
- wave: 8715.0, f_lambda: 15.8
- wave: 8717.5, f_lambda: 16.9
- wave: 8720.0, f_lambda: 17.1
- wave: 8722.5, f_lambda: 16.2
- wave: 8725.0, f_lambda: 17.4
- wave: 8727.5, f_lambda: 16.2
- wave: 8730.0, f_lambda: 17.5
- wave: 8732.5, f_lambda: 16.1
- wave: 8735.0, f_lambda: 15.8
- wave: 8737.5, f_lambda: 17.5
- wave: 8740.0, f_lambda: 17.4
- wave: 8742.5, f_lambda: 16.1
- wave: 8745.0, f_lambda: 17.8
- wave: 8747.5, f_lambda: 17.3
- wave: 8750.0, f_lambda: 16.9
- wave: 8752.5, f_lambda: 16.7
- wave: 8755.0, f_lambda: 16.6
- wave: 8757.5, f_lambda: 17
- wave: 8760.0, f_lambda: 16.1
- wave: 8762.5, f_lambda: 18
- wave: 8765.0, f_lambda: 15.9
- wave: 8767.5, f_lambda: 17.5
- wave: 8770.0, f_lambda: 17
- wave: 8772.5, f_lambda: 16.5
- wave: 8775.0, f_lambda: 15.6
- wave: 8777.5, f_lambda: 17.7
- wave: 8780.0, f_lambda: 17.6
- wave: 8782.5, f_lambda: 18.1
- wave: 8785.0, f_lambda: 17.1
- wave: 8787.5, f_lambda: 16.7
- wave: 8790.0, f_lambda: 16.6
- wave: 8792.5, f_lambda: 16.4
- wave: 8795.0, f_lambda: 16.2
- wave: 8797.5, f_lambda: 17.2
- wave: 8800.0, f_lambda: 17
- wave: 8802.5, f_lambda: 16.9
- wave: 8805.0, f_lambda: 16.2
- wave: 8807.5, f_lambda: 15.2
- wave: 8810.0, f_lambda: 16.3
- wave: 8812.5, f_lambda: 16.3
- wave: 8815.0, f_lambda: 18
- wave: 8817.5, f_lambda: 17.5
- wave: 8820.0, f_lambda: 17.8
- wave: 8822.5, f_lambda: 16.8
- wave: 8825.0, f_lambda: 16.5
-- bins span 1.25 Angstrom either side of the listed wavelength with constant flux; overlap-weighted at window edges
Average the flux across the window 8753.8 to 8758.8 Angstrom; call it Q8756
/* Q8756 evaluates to 16.8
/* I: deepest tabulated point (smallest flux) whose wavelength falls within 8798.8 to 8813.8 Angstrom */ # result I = 15.2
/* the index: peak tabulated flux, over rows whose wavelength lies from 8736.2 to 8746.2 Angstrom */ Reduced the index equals 17.8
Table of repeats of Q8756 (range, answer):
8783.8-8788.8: 16.9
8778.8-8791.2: 17.2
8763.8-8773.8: 16.7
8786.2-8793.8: 16.6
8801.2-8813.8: 16.2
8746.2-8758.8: 16.9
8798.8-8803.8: 16.9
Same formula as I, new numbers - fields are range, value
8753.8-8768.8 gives 15.9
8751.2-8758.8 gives 16.6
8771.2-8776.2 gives 15.6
